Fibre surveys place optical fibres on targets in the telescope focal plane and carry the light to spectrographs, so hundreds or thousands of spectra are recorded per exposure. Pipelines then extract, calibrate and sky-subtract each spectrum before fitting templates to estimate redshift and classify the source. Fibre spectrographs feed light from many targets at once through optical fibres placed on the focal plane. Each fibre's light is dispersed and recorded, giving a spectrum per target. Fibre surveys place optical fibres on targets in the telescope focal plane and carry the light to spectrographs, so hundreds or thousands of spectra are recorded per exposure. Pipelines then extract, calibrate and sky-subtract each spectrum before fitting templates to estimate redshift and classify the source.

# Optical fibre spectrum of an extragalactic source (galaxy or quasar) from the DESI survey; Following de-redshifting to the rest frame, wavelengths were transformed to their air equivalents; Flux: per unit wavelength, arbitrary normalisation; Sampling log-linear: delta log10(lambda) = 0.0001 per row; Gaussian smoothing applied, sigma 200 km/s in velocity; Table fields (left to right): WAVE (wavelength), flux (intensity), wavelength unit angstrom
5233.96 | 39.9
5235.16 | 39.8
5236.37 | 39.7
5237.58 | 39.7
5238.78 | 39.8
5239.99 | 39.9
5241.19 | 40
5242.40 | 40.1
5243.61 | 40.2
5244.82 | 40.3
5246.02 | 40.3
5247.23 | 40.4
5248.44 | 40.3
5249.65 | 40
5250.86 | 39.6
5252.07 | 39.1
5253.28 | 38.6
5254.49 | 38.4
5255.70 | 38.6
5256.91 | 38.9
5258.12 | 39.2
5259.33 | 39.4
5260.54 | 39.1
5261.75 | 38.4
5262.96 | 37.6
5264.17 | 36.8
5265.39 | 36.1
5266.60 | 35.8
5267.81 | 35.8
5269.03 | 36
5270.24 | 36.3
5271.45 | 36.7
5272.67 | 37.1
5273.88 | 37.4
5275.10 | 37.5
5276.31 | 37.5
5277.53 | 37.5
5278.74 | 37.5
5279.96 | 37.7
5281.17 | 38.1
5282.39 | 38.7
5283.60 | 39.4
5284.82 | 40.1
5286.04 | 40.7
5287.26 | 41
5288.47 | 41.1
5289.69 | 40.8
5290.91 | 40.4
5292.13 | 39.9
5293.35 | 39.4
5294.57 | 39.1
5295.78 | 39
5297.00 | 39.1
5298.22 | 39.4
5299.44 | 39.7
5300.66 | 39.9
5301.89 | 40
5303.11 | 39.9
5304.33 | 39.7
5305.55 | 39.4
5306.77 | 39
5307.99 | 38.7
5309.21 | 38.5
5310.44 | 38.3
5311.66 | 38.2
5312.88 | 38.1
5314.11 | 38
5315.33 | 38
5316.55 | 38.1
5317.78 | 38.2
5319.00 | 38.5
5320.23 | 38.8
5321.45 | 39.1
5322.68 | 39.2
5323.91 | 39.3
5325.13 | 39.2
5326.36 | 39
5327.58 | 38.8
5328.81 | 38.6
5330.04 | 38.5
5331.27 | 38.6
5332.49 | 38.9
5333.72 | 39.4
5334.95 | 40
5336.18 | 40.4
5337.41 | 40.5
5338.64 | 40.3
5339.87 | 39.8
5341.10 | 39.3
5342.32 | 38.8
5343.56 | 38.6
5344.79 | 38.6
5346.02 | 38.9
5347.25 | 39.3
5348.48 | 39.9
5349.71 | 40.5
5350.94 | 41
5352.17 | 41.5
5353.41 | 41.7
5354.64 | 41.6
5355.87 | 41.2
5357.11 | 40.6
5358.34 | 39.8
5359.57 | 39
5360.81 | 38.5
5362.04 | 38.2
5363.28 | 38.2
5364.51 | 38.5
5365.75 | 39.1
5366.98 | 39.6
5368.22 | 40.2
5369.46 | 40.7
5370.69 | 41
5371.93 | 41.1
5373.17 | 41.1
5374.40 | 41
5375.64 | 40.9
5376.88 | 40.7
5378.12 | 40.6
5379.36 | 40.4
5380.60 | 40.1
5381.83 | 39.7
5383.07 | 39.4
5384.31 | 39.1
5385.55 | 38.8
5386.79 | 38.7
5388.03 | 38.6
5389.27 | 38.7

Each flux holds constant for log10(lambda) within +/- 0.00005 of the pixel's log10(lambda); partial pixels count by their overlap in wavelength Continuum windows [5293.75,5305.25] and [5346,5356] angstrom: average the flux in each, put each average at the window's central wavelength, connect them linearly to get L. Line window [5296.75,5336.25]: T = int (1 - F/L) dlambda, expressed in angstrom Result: 1.0 angstrom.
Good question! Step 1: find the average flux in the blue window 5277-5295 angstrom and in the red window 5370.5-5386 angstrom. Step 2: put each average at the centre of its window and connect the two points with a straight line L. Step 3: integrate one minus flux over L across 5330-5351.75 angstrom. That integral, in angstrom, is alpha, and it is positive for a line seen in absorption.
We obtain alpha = 0.2 angstrom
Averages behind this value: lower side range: 39.4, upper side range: 40.3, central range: 39.6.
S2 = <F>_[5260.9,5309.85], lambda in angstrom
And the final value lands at 38.6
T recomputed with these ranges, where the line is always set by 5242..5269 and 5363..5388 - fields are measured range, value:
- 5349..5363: -0.19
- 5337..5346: 0.05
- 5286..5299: -0.29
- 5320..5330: 0.11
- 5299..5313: 0.03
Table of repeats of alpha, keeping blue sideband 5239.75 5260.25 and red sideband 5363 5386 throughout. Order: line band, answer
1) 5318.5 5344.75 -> 0.5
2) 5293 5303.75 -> 0.1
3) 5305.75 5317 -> 0.4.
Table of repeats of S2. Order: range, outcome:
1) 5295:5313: 39.2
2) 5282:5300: 39.9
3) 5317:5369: 39.5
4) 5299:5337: 39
